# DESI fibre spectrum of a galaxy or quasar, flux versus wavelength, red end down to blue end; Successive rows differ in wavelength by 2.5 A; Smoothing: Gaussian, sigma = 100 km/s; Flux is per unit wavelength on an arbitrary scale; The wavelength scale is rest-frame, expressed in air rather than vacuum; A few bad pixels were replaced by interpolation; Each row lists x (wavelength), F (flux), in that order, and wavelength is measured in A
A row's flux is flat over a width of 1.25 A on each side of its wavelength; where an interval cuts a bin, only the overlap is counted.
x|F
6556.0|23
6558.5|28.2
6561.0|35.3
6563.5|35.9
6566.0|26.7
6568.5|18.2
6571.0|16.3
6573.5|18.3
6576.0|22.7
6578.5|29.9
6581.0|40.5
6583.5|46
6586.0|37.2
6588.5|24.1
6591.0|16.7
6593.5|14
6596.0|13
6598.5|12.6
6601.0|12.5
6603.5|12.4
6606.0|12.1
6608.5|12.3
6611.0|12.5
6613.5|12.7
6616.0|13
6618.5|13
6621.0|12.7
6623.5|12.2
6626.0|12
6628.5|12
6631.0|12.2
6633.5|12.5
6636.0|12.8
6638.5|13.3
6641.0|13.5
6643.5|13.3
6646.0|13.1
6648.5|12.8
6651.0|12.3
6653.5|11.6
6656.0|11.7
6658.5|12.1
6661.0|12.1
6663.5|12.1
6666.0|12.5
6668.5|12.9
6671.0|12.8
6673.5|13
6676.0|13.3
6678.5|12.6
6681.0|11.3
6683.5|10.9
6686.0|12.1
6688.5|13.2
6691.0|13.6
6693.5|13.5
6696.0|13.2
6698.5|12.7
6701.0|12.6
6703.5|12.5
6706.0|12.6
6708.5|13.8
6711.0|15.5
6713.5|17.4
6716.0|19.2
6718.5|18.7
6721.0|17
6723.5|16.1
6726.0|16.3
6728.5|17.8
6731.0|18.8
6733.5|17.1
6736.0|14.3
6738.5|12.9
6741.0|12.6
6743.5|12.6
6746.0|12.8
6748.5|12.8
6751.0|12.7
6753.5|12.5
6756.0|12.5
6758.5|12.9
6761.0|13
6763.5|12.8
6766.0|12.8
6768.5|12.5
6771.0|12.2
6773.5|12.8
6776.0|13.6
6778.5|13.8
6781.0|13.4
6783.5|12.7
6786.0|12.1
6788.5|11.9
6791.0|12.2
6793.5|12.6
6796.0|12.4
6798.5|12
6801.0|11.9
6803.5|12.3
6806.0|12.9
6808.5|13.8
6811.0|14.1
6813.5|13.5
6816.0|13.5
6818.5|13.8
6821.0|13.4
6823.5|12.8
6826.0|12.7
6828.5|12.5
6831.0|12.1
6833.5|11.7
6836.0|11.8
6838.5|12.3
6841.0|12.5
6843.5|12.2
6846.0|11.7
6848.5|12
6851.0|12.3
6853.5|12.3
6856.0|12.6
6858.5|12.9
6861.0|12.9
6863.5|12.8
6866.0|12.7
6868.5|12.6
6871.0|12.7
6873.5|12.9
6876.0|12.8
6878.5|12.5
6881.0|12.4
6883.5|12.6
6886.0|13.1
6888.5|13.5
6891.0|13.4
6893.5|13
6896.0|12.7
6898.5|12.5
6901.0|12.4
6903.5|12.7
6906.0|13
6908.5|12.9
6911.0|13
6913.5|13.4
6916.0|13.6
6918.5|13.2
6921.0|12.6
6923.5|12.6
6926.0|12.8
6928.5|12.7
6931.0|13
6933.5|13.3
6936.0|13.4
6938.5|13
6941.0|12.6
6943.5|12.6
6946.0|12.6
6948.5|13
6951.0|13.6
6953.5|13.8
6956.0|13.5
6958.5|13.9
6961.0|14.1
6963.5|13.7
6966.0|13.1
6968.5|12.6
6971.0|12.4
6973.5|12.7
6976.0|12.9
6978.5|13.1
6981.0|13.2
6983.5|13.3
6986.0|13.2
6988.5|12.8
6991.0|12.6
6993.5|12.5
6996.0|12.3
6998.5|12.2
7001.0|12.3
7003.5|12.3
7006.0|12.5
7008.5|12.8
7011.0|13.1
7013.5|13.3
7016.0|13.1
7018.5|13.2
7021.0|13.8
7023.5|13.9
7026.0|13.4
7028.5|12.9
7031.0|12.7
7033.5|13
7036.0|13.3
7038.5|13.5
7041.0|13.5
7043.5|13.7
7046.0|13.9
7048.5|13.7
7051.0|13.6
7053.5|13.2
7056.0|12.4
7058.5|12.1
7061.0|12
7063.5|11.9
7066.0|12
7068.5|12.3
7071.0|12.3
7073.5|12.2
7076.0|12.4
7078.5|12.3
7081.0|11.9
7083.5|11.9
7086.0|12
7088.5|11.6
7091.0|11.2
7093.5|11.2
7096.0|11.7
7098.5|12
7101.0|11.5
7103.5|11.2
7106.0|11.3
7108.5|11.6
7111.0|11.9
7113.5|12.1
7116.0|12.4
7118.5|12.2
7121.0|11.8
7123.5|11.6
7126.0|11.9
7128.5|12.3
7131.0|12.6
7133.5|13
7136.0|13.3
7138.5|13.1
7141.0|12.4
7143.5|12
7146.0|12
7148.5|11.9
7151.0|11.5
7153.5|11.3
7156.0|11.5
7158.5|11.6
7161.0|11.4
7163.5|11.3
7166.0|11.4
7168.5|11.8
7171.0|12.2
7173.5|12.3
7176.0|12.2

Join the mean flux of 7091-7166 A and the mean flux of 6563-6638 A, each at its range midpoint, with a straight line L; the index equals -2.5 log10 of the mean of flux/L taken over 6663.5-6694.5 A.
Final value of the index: 0.35 mag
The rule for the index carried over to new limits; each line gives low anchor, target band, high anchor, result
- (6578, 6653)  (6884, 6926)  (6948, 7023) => 0.067 mag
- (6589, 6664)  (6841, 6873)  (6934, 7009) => 0.037 mag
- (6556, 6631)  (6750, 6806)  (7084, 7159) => 0.338 mag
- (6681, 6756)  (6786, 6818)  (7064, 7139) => 0.087 mag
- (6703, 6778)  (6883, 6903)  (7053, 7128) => 0.034 mag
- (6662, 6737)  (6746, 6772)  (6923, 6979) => 0.109 mag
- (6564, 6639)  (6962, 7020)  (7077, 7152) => 0.050 mag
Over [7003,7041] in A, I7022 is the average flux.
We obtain 13.1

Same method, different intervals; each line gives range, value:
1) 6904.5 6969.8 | 13.1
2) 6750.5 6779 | 12.8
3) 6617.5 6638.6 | 12.5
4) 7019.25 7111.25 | 12.5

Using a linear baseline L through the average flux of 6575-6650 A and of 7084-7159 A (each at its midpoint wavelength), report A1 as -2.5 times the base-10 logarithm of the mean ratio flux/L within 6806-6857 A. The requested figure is 0.17 mag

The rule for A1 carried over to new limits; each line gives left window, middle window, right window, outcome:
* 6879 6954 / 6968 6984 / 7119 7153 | -0.01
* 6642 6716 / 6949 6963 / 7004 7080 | -0.07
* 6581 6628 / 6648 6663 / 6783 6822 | 0.32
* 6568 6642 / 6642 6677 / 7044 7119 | 0.32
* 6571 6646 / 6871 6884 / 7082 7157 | 0.14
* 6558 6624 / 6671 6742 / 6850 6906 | 0.21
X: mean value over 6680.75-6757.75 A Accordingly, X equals 14.3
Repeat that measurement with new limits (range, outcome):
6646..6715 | 12.9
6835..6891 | 12.6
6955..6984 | 13.2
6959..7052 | 13.1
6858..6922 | 12.9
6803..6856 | 12.7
